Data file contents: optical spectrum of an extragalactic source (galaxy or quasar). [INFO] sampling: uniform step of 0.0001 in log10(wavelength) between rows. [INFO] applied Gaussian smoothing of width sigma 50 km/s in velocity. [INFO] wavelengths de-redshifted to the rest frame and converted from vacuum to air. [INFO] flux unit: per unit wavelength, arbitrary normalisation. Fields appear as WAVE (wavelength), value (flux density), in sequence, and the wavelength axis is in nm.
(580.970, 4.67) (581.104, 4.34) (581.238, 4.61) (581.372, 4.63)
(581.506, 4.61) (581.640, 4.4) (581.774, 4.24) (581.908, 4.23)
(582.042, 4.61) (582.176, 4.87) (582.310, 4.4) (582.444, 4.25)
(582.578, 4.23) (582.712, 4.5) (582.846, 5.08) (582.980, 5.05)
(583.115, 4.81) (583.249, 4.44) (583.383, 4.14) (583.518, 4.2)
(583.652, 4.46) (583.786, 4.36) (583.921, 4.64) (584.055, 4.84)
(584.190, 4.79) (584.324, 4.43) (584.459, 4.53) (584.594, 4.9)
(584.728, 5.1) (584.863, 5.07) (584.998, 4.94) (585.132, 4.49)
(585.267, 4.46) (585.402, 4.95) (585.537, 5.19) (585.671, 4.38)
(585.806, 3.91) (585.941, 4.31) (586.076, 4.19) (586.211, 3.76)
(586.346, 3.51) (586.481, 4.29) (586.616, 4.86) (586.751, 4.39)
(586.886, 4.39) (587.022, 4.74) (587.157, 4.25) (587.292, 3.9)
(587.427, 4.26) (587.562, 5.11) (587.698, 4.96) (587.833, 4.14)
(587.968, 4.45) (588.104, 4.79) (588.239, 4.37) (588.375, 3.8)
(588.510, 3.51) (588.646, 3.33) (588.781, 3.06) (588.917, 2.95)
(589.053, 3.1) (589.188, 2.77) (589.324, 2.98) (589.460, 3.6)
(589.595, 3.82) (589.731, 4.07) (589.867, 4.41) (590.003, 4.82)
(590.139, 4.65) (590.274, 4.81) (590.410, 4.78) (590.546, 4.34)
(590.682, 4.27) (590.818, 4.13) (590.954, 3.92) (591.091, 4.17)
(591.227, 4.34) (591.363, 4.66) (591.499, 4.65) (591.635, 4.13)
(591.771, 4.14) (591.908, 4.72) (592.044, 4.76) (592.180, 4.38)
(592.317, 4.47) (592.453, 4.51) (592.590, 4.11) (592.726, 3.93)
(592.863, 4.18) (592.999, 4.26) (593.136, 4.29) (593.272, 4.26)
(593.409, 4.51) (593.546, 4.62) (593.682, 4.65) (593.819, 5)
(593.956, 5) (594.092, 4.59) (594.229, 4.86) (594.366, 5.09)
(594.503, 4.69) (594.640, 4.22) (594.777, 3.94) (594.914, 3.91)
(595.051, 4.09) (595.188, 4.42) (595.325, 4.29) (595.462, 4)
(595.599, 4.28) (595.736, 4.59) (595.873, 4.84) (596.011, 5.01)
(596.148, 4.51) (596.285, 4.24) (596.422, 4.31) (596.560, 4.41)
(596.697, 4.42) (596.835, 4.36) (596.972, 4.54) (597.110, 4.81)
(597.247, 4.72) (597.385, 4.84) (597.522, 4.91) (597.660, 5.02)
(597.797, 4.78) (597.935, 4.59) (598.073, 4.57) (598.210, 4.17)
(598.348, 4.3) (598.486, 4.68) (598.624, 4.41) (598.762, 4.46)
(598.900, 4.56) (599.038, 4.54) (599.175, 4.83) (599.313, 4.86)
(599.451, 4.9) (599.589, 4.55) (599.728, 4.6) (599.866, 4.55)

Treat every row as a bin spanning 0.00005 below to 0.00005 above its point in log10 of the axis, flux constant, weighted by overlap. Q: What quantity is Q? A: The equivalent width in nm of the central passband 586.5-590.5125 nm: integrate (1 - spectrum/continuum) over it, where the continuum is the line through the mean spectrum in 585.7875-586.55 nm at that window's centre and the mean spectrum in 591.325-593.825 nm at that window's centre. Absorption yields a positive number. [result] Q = 0.04 nm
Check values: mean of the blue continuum 4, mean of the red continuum 4.42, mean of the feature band 4.11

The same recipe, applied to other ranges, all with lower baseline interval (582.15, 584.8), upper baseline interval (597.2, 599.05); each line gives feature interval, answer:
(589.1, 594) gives 0.324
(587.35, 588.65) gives 0.081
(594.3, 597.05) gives 0.119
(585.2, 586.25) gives 0.043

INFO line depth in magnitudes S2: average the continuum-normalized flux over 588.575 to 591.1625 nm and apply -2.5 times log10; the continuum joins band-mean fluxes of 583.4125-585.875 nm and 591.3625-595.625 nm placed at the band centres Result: 0.16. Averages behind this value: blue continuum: 4.64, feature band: 3.89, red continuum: 4.42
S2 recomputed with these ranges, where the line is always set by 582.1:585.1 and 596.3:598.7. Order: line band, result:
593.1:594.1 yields -0.01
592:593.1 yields 0.07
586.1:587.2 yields 0.09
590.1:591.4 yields 0.05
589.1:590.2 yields 0.19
